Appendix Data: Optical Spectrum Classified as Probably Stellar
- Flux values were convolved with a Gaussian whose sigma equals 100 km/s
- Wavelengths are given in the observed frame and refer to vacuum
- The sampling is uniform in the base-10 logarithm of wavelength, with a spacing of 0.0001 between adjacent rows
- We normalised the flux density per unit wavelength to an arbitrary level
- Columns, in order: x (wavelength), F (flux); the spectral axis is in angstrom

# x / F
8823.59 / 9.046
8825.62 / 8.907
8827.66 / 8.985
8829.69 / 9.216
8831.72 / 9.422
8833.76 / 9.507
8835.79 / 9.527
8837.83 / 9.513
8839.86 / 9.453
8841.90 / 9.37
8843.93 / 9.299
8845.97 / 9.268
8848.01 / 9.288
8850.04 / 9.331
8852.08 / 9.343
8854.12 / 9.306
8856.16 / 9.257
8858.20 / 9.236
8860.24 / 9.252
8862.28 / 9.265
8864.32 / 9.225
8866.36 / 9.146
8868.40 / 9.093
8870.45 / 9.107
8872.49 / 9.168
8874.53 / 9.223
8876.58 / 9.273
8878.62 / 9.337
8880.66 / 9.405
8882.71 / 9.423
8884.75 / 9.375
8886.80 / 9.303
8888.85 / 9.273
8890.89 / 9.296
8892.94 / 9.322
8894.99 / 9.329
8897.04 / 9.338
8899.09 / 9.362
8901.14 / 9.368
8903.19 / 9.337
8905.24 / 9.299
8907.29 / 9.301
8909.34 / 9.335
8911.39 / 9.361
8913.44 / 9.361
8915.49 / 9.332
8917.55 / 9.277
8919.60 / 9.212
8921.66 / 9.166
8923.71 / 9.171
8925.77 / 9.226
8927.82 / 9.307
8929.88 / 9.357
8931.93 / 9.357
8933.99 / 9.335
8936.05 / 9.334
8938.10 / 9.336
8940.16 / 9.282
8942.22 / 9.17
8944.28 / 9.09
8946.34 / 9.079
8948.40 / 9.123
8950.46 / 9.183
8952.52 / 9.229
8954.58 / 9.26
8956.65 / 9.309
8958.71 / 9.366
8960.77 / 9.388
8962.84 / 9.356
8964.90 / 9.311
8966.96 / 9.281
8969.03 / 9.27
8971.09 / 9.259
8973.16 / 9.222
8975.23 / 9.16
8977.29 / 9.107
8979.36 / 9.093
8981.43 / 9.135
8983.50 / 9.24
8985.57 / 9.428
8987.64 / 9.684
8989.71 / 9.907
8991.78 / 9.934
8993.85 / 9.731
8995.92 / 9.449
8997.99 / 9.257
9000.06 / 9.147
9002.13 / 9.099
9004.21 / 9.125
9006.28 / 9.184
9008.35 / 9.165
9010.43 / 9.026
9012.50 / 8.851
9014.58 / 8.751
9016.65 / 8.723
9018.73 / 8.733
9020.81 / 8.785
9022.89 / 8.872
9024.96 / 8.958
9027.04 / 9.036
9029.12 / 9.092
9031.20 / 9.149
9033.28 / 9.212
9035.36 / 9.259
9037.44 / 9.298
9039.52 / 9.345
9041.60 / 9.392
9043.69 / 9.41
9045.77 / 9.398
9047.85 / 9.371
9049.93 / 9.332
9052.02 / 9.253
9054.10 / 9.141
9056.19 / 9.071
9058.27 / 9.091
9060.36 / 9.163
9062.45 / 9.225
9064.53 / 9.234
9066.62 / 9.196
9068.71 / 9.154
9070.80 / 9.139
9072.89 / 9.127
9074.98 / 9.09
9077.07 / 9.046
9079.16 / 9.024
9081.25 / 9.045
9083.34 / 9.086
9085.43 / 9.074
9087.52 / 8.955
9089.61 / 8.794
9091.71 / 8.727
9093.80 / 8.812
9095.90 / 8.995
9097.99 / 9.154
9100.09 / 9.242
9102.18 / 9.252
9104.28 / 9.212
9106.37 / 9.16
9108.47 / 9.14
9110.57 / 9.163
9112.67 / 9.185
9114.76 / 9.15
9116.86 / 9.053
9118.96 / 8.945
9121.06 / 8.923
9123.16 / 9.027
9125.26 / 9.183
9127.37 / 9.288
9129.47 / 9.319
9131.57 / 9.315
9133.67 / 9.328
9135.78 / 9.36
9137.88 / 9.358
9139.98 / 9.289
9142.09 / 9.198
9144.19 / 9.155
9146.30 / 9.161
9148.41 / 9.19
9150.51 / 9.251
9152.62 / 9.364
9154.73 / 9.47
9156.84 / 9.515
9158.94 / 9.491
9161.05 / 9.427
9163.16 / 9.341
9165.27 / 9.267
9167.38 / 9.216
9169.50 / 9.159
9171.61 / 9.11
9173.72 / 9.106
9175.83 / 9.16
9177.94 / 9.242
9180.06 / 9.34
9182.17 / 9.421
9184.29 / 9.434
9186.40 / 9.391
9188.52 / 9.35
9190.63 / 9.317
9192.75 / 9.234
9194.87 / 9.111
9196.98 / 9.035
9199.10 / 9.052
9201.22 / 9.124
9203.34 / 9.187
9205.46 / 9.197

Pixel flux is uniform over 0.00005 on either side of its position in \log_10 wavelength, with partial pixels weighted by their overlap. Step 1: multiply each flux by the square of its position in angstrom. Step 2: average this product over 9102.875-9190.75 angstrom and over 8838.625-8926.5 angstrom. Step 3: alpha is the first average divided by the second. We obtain 1.1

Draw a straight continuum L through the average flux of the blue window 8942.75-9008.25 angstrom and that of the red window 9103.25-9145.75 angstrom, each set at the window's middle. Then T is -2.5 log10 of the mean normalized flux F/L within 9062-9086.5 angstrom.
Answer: 0.01 mag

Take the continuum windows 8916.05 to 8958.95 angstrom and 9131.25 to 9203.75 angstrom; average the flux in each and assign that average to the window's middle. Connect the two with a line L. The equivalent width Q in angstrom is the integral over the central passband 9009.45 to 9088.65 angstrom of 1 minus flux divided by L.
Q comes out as 1.3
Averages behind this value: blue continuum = 9.24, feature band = 9.11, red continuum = 9.27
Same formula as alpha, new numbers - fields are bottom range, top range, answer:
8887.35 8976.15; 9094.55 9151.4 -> 1.03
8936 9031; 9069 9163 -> 1.03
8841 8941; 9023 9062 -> 1.03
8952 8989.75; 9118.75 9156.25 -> 1.03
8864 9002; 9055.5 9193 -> 1.03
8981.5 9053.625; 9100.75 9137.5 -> 1.02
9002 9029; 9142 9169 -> 1.07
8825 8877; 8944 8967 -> 1.02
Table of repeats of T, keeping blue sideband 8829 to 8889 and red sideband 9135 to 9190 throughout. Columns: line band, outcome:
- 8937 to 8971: 0.006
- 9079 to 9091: 0.037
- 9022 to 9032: 0.033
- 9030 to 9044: 0.002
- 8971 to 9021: 0.011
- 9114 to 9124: 0.034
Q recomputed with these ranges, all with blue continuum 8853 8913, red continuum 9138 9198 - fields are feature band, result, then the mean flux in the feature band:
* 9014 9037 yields 0.8 angstrom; 8.97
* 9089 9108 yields 0.5 angstrom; 9.05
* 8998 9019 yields 0.6 angstrom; 9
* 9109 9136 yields 0.3 angstrom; 9.16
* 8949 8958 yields 0.0 angstrom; 9.24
